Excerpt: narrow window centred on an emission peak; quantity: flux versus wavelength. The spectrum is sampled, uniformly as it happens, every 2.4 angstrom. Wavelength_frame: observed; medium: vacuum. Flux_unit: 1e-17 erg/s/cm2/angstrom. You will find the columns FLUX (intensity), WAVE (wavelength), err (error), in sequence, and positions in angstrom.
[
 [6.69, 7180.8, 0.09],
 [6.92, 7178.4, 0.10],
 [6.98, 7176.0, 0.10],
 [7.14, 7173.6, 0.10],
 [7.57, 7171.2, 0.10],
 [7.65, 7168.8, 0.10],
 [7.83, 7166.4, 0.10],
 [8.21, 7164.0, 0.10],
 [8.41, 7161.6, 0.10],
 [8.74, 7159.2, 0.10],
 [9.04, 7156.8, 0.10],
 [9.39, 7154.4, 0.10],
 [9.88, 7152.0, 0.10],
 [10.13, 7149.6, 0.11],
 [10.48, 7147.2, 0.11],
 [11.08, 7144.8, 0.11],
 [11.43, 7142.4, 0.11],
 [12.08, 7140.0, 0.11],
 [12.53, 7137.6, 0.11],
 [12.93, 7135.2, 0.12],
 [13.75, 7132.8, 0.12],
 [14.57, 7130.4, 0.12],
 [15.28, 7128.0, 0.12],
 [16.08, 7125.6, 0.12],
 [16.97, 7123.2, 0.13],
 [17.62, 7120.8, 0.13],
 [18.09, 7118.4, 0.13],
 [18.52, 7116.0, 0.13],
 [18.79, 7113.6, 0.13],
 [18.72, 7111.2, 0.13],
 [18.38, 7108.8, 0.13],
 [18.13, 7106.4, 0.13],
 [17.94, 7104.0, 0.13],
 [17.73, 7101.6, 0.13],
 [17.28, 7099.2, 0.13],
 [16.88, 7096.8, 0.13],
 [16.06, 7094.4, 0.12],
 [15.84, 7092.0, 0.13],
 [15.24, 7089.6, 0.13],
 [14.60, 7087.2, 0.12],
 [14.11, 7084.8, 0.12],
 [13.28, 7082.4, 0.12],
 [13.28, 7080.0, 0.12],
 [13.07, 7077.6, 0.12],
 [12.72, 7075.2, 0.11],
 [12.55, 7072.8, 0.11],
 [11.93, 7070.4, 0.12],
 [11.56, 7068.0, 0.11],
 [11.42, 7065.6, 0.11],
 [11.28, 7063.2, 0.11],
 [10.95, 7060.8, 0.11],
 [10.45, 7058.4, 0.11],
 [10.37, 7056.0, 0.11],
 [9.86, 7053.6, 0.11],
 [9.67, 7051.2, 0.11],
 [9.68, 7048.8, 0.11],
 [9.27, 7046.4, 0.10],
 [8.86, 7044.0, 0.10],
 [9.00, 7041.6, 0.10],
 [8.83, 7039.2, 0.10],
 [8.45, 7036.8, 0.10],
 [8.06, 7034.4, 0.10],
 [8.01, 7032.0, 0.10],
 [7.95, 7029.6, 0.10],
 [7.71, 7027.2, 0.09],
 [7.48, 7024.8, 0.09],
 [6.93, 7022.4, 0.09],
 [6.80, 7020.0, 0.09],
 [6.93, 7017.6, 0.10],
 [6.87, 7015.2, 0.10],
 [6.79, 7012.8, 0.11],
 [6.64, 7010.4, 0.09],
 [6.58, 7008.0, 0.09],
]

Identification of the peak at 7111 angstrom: C IV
